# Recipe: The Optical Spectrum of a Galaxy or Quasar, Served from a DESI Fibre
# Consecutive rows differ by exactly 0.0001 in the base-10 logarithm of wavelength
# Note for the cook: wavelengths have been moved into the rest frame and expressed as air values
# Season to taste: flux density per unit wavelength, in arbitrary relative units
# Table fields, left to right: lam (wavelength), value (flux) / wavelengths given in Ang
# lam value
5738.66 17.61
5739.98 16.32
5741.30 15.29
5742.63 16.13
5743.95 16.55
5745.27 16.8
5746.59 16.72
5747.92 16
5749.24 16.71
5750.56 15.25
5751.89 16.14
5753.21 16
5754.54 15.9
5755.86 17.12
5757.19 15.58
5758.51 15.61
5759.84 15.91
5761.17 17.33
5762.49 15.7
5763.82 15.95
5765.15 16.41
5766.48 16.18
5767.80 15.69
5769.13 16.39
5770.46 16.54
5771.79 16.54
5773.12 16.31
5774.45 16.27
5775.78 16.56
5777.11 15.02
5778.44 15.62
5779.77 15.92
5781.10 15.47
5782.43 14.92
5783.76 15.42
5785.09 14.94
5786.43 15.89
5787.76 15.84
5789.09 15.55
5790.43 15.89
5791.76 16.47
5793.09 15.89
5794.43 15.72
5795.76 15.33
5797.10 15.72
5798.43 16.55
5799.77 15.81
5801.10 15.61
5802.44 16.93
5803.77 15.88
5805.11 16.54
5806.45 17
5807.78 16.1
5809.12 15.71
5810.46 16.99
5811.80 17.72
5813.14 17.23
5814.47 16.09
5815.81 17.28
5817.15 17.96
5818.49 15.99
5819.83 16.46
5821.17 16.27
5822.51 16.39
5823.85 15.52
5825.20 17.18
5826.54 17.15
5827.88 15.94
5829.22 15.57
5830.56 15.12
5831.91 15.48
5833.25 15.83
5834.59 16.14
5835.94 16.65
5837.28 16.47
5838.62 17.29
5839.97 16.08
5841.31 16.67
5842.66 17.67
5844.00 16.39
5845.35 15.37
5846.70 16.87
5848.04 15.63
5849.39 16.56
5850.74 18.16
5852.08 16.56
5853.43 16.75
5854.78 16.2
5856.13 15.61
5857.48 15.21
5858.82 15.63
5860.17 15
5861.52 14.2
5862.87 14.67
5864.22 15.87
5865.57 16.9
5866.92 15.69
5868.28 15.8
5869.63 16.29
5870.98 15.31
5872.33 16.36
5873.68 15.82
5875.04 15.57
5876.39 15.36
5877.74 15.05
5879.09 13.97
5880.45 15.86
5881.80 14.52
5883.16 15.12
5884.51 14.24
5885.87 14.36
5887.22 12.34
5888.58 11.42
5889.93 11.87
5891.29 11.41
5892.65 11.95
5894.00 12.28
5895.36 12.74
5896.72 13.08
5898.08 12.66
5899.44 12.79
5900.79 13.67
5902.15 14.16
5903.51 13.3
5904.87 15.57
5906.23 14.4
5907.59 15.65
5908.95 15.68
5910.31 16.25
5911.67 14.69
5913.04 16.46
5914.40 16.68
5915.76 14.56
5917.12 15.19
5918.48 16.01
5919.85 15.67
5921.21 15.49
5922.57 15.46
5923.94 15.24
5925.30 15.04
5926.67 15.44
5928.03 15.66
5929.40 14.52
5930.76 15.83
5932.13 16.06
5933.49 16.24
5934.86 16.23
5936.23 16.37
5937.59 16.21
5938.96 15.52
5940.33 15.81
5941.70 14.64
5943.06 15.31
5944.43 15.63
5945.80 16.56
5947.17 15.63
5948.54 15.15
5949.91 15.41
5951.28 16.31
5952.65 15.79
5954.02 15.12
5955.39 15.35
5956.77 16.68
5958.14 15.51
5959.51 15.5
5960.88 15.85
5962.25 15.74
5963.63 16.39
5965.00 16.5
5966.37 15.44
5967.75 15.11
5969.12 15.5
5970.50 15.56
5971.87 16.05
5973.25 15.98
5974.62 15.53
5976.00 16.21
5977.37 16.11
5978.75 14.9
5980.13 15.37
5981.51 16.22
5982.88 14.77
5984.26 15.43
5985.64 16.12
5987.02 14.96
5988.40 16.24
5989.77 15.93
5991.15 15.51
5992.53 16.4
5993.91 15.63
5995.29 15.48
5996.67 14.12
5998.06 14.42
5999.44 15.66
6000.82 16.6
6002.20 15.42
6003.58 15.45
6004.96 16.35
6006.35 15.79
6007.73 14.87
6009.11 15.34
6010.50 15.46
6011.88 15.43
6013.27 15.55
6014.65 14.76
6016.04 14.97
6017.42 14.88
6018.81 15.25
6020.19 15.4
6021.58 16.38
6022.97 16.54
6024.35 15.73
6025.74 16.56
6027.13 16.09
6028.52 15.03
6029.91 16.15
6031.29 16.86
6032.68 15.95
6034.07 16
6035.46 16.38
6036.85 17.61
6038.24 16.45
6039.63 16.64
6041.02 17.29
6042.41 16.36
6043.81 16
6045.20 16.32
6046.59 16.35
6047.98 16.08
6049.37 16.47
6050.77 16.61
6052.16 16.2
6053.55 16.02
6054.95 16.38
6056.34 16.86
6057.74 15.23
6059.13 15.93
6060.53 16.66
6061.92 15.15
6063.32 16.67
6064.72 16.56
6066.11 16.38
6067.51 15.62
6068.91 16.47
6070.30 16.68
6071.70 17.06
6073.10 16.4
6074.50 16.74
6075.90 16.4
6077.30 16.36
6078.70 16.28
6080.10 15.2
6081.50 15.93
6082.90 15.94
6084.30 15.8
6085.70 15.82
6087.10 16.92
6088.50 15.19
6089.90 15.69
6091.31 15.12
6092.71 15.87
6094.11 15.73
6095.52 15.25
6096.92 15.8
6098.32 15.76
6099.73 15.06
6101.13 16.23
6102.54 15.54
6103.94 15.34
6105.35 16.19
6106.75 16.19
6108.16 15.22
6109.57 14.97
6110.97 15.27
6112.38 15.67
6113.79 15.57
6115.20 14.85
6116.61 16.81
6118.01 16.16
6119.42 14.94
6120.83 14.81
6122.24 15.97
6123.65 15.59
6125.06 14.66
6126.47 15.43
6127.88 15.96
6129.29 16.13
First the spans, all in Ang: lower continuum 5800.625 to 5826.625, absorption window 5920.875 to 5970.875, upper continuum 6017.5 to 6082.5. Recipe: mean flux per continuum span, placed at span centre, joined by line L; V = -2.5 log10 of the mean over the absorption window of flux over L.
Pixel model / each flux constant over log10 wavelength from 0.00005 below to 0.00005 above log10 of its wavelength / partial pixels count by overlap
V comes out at 0.05 mag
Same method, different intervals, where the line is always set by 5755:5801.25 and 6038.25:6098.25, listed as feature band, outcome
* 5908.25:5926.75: 0.033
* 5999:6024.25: 0.037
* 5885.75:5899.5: 0.283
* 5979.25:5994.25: 0.028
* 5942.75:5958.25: 0.024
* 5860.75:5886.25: 0.048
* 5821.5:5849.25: -0.020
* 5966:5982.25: 0.029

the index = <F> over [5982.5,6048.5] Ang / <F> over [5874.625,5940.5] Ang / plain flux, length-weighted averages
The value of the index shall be 1.1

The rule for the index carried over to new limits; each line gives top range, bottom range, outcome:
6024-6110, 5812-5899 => 1.04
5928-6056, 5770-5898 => 1.01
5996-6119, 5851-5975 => 1.05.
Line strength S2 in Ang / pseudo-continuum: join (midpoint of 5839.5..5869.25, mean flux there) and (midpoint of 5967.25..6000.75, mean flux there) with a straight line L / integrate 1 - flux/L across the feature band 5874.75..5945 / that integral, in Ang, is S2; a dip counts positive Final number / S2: 5.0 Ang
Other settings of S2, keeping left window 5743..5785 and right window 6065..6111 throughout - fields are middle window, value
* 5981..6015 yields 0.9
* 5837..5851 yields -0.5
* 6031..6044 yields -0.5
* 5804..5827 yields -0.9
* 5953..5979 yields 0.4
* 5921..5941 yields 0.4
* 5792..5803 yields 0.1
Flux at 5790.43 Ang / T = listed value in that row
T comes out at 15.89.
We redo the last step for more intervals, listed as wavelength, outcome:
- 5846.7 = 16.87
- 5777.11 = 15.02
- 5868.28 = 15.8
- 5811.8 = 17.72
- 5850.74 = 18.16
